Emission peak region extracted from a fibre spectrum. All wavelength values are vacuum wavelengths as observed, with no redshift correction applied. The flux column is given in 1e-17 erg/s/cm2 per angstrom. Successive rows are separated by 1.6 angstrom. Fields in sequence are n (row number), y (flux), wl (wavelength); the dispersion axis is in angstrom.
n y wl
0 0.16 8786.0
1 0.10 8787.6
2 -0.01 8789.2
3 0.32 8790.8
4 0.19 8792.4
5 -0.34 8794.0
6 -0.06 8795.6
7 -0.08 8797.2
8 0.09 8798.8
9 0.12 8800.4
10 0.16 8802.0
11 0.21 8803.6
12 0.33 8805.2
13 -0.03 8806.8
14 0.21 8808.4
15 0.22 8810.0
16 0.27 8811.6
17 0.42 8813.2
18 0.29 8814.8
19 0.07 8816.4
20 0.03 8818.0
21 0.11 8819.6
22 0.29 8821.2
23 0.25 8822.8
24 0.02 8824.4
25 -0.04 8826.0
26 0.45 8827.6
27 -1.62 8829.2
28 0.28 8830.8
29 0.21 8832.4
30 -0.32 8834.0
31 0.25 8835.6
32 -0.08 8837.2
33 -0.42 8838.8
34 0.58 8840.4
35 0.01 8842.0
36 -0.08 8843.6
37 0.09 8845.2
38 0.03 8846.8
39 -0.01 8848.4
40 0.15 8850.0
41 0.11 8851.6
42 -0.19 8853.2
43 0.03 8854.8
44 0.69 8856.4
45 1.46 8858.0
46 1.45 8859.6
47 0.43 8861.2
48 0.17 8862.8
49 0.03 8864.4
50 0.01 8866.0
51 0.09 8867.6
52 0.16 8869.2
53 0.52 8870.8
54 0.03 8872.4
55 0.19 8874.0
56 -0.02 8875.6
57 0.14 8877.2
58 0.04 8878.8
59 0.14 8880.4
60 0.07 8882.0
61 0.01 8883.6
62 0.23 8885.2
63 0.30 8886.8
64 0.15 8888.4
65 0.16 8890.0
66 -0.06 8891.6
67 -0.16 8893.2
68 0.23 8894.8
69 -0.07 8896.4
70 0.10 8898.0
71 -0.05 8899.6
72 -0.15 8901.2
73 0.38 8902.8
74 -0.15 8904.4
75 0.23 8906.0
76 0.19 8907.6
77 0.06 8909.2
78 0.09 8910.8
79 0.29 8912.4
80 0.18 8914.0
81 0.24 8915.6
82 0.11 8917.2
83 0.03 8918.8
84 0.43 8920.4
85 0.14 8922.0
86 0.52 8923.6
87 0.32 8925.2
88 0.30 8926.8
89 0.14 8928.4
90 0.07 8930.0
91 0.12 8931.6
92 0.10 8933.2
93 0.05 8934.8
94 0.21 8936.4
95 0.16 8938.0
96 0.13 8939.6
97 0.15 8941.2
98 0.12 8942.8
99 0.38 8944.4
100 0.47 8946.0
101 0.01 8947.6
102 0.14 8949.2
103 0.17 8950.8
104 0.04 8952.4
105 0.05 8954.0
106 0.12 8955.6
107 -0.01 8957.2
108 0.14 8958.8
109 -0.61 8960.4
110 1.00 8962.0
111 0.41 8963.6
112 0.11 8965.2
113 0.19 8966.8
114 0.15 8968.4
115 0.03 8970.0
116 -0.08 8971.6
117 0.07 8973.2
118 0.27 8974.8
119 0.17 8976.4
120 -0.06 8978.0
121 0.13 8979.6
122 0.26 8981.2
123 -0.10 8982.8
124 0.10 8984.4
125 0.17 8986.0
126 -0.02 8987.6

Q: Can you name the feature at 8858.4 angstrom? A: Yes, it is [O III]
